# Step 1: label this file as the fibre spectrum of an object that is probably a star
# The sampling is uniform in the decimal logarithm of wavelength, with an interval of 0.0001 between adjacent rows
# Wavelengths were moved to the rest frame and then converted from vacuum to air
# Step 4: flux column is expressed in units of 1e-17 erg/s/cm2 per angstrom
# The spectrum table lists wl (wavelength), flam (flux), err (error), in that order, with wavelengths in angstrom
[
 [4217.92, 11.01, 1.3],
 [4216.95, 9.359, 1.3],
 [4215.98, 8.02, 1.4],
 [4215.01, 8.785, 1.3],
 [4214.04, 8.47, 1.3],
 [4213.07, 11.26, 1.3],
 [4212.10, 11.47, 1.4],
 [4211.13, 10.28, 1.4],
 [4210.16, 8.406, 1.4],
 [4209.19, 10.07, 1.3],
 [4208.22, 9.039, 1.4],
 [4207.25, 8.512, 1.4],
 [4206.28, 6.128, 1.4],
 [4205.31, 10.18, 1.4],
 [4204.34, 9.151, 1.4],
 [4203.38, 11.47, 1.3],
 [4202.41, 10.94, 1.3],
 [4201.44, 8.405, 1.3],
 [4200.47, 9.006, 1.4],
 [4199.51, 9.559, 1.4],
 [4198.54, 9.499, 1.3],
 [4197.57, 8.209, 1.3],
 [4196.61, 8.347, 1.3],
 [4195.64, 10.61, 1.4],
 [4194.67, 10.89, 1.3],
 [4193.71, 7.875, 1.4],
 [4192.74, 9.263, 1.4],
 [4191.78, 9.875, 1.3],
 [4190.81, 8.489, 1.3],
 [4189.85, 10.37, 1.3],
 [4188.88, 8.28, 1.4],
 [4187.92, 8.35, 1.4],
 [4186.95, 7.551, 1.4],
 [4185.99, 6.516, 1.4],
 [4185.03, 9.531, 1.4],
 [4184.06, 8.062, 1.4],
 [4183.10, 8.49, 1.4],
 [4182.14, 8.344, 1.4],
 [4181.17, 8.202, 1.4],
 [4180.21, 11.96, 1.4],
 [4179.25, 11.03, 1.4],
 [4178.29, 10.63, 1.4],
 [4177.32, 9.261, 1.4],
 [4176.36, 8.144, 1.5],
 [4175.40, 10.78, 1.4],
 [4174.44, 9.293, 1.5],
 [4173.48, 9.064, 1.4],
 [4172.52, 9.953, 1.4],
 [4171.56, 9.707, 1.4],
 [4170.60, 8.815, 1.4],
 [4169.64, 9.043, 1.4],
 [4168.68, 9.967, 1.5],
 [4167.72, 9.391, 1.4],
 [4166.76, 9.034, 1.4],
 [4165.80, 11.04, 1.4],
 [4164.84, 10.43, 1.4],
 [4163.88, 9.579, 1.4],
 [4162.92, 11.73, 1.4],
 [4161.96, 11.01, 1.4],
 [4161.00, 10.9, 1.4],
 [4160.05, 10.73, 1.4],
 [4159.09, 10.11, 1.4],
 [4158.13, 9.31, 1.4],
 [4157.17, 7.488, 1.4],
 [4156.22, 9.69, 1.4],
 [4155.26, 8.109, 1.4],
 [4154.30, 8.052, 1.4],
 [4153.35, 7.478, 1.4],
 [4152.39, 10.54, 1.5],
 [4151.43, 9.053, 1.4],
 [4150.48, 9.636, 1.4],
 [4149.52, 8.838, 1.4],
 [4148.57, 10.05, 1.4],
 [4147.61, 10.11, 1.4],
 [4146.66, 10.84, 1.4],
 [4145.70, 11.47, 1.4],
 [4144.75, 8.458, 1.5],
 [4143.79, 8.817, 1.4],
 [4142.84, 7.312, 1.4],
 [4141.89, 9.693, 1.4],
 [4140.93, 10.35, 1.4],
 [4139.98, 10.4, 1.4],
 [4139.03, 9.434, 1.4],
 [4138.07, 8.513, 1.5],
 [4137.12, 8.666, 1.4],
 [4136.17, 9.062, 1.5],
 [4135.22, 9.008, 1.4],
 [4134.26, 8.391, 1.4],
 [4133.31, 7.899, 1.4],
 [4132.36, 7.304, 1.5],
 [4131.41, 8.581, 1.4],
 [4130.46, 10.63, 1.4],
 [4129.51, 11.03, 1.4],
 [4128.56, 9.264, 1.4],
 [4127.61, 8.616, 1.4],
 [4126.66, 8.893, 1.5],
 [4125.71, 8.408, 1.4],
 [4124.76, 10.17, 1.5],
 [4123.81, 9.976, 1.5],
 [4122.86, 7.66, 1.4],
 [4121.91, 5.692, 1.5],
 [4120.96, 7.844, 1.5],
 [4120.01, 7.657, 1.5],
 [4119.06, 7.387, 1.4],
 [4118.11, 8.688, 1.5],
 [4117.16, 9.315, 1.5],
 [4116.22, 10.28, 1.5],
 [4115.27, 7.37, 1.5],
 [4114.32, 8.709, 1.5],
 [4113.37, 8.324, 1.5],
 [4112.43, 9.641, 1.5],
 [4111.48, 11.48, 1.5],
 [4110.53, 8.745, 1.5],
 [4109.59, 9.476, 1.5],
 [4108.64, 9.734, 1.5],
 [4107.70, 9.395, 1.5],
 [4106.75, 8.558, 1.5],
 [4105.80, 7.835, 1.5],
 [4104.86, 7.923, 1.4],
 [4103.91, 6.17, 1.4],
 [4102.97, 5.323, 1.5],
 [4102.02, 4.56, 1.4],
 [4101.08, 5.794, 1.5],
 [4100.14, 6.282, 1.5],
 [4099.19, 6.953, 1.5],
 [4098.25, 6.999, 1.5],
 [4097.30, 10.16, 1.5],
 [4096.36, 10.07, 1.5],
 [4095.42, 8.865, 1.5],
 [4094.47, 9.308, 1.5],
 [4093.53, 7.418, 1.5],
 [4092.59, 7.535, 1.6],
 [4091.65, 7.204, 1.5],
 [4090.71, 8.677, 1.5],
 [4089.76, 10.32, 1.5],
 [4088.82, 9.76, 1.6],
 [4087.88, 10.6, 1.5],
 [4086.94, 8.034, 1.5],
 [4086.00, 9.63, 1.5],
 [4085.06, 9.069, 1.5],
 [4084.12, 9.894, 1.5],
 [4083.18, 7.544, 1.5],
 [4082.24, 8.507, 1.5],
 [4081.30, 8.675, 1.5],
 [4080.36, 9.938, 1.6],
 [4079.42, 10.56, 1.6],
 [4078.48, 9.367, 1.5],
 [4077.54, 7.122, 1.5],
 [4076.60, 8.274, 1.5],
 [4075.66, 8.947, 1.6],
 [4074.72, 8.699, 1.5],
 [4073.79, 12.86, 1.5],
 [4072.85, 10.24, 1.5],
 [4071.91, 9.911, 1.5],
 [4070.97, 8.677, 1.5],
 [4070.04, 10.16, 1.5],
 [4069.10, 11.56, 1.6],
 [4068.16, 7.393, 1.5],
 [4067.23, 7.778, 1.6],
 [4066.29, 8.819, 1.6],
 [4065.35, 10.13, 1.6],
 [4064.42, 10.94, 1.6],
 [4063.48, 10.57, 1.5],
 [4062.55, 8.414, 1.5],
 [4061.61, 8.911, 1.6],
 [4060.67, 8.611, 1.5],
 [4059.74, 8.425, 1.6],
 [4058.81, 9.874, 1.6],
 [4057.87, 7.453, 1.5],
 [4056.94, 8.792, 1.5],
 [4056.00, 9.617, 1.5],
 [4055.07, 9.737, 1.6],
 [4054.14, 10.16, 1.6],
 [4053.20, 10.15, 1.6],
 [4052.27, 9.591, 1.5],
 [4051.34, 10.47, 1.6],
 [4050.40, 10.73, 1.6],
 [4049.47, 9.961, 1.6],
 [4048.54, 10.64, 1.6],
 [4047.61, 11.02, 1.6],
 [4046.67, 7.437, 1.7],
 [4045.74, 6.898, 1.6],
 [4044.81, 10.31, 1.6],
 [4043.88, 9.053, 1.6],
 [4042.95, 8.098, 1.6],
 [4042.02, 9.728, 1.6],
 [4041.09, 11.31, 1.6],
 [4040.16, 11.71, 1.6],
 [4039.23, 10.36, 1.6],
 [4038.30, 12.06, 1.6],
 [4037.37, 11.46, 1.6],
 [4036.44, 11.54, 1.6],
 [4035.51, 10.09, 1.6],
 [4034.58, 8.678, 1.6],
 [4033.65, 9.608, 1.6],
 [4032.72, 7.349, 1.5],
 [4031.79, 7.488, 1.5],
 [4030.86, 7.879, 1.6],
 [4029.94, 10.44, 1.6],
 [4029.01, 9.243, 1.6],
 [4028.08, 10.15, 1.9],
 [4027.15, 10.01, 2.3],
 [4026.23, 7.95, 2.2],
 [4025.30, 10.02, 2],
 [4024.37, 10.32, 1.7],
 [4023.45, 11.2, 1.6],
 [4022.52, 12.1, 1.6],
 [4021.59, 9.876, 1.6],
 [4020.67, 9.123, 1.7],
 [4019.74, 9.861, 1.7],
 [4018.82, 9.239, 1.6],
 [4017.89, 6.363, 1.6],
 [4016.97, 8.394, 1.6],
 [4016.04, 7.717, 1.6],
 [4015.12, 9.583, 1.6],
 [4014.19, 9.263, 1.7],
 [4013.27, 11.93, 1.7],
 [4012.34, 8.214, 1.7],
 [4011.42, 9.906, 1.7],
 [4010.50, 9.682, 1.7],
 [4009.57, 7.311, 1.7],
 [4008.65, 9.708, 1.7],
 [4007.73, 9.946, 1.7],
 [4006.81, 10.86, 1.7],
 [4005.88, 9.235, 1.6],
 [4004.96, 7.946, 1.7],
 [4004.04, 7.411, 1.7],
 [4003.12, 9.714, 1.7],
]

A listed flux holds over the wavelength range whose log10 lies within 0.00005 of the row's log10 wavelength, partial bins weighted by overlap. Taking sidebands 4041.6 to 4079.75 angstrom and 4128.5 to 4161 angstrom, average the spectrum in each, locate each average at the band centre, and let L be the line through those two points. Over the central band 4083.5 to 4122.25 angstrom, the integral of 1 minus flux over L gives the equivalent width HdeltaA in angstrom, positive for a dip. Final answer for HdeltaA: 4.1 angstrom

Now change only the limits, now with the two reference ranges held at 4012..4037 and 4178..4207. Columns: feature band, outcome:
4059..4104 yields 2.7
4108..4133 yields 1.0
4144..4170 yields -1.4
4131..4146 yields 0.5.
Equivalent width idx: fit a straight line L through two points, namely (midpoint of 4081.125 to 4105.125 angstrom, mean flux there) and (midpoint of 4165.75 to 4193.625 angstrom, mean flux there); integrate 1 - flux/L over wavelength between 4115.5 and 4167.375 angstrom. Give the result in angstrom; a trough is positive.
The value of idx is -2.9 angstrom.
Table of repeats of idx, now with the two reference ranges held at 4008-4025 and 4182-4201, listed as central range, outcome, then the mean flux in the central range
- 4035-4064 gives -1.37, 9.78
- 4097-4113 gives 2.15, 7.92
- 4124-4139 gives 0.12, 9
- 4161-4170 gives -1.24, 10.2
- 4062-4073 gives -0.29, 9.52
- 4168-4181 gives -1.24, 9.78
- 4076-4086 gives 0.33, 8.93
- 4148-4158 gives 0.08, 8.92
